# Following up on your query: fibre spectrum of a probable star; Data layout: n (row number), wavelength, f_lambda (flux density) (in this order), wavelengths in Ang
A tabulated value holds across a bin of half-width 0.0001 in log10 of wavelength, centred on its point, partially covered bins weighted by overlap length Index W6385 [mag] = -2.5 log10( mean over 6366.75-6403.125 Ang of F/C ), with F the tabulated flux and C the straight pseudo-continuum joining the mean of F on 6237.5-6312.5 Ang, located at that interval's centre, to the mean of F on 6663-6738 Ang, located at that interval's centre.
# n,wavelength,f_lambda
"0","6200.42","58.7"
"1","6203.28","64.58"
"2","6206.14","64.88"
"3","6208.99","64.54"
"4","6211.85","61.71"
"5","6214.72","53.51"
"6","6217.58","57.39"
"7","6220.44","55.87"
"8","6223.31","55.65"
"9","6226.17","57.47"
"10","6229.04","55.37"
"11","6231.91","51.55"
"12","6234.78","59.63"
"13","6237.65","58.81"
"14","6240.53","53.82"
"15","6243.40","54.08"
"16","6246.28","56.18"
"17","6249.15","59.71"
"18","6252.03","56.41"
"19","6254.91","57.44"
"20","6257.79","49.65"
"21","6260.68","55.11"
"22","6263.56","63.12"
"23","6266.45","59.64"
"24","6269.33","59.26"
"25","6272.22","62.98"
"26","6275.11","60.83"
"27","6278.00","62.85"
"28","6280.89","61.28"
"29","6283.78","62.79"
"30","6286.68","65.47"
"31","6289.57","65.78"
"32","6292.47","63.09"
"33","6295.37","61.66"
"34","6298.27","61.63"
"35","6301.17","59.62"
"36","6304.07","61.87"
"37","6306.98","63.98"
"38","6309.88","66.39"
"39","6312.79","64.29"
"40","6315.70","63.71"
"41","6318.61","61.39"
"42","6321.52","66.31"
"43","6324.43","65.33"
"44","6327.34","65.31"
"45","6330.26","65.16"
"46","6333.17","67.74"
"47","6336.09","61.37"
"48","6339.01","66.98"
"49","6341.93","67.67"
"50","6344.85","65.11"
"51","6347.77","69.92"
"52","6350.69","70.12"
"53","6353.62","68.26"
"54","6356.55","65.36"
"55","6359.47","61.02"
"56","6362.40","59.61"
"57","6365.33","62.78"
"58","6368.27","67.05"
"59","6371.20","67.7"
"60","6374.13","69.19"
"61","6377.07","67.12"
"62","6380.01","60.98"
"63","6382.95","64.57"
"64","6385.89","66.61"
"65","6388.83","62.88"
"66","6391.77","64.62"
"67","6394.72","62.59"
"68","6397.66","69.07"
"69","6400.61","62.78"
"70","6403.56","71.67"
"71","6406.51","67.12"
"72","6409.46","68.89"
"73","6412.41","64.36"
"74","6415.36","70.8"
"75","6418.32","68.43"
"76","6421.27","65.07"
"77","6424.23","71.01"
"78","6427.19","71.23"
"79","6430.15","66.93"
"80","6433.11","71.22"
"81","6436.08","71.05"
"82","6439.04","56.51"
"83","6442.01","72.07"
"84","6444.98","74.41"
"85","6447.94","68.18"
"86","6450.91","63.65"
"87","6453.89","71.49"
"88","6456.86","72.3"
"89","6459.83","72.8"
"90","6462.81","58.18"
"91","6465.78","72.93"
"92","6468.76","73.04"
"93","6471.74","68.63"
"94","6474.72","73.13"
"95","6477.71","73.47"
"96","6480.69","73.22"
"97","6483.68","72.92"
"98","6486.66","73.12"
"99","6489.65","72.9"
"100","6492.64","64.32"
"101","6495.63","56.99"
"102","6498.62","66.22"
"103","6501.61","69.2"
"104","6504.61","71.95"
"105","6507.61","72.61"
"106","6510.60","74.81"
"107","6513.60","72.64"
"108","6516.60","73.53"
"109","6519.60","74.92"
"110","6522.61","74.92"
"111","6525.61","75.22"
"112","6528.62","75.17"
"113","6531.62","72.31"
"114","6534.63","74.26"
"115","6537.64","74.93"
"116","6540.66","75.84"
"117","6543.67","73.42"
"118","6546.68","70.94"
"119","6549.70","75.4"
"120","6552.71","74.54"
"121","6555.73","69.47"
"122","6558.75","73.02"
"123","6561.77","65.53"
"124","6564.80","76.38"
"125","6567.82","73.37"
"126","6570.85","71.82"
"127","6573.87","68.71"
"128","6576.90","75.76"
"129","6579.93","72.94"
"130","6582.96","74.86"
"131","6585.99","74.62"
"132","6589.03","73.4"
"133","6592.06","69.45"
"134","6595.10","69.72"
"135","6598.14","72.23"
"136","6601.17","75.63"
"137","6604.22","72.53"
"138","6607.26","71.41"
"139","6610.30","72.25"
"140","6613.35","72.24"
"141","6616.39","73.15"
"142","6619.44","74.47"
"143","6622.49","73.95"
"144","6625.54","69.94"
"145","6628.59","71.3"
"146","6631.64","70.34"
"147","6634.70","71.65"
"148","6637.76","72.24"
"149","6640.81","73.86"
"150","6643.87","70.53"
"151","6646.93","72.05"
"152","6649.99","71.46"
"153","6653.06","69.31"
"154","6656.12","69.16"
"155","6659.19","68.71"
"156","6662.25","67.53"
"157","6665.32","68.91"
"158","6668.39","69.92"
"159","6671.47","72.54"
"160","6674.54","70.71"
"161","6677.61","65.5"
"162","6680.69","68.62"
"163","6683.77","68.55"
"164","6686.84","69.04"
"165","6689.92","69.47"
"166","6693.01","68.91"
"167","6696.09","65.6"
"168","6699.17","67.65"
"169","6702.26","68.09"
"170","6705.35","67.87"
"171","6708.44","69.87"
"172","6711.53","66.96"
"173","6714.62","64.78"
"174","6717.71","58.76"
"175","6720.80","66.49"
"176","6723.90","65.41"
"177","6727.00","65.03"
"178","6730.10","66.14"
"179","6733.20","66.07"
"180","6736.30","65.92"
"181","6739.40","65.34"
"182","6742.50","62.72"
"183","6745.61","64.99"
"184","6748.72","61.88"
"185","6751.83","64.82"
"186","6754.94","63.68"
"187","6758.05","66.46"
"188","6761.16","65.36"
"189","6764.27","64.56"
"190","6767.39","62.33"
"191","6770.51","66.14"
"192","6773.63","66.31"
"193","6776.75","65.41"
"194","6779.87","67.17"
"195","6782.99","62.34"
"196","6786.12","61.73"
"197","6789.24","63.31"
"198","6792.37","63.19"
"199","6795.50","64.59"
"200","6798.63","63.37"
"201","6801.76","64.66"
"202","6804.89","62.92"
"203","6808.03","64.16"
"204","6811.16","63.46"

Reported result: -0.06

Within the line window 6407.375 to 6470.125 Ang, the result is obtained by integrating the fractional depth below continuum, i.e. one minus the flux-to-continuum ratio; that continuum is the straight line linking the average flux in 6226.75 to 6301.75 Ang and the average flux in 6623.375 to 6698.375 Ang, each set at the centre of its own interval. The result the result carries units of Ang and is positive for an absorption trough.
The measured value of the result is -4.84 Ang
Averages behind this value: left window 59.1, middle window 68.8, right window 69.8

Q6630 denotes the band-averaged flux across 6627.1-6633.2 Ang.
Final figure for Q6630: 70.8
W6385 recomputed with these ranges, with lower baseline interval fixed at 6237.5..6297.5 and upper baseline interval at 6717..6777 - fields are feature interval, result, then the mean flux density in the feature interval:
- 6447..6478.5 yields -0.133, 69.7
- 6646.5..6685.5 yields -0.090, 69.4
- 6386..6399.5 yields -0.069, 64.9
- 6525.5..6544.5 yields -0.190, 74.4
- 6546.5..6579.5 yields -0.154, 72.3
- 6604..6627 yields -0.147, 72.5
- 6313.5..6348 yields -0.088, 65.3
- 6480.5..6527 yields -0.147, 71.2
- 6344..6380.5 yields -0.090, 65.8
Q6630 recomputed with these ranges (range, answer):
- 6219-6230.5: 56.1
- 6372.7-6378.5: 68.1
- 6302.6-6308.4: 62.9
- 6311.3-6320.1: 63.1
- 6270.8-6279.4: 62.2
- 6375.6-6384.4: 64.2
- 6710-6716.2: 65.9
